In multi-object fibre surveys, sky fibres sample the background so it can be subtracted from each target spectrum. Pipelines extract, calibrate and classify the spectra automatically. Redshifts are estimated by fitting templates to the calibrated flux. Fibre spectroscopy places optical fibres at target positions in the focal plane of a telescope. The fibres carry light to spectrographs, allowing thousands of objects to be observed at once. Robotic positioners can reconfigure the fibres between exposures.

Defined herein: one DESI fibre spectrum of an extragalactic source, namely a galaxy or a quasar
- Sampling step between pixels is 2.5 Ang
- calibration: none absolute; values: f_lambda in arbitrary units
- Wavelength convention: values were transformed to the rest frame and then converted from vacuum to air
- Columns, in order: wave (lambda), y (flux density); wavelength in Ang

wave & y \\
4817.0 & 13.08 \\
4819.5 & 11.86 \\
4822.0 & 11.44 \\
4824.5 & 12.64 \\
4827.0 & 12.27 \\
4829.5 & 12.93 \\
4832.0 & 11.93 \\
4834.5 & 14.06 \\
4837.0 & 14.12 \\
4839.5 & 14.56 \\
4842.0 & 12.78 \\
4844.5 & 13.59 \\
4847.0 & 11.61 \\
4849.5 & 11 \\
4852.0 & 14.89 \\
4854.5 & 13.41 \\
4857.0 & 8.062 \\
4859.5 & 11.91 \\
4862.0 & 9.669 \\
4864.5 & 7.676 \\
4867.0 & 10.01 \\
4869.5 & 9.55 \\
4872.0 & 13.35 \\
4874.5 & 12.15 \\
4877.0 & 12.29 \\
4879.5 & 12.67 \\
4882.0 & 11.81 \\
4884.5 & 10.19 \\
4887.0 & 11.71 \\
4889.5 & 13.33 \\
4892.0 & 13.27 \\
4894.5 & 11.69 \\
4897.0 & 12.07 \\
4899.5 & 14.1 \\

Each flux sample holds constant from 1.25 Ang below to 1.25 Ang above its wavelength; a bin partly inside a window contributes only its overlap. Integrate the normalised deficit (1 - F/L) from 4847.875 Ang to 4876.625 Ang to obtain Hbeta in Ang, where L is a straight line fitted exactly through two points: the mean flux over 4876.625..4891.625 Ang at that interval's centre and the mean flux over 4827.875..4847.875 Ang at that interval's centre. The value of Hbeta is 3.42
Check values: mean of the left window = 13.2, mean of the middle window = 11.1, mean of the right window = 12.1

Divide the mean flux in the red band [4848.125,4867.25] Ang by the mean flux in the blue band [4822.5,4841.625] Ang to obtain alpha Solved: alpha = 0.8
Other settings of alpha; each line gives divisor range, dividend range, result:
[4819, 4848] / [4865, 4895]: 0.91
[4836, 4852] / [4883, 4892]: 0.91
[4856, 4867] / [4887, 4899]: 1.33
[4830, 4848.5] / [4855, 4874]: 0.78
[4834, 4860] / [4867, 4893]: 0.94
